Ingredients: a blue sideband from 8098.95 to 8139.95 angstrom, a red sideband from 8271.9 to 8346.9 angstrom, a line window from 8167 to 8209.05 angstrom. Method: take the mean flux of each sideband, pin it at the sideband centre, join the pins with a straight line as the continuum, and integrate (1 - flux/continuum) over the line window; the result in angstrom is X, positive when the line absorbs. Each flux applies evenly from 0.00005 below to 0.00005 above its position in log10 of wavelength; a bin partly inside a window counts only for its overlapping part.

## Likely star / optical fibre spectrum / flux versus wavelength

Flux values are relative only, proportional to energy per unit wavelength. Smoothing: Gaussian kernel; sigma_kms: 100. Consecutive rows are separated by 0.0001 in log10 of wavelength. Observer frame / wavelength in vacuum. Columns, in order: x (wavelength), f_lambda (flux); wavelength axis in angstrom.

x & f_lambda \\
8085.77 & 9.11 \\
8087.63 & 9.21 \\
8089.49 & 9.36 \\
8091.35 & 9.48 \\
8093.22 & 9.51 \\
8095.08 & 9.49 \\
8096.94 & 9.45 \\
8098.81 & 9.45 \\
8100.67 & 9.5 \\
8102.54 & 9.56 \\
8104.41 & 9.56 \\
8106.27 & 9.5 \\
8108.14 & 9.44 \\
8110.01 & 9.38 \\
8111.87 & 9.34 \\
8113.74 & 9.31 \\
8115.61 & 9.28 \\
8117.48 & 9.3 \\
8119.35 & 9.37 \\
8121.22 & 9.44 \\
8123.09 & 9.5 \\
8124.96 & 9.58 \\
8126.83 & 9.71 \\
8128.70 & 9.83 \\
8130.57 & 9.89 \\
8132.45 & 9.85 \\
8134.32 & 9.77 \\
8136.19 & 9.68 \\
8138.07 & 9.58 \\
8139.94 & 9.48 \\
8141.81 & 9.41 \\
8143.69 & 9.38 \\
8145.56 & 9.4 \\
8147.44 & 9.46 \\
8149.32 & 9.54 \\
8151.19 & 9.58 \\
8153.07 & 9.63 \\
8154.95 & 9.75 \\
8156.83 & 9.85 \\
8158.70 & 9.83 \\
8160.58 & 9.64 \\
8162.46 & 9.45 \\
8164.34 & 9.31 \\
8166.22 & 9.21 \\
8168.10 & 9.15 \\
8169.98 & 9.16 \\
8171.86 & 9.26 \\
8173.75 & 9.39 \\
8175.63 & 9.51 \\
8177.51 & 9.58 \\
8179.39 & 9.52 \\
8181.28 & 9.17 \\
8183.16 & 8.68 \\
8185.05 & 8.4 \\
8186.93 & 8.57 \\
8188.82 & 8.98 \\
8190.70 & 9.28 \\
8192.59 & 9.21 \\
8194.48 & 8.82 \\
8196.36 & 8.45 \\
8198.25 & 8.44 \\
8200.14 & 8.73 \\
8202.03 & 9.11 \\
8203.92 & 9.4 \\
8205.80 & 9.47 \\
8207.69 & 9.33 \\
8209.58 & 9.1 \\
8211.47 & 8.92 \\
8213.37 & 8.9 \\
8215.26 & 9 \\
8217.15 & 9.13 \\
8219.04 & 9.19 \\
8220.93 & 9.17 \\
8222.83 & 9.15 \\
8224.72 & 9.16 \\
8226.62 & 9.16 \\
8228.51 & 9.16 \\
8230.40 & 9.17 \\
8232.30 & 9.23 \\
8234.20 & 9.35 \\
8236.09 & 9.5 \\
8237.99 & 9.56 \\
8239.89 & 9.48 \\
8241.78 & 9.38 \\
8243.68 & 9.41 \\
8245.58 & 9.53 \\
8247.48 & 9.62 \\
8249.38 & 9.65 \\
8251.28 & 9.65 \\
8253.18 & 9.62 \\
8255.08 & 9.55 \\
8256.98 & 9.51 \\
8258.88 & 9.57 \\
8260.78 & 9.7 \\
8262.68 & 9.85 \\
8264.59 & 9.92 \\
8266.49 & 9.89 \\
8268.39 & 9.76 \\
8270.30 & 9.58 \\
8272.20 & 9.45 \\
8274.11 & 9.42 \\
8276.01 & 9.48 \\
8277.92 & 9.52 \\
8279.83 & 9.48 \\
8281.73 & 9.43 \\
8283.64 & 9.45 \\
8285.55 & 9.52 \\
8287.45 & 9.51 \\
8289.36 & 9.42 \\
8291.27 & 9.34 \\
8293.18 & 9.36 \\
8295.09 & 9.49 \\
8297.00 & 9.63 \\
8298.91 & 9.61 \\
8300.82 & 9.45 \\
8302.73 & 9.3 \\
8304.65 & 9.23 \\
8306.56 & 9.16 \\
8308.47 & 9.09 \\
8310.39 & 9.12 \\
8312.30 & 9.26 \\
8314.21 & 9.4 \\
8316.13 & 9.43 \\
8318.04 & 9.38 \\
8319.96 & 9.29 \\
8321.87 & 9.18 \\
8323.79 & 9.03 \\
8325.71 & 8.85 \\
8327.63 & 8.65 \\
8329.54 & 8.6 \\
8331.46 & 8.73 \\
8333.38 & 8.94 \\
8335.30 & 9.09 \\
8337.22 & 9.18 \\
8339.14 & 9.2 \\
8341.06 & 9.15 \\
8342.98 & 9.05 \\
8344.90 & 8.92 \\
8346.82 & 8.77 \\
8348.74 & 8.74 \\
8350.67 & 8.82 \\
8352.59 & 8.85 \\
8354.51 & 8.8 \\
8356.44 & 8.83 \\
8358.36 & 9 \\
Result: 1.6 angstrom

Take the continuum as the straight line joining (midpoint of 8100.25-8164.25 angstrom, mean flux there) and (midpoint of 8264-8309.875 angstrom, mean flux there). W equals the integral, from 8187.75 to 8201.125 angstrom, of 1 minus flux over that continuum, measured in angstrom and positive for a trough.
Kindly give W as 0.9 angstrom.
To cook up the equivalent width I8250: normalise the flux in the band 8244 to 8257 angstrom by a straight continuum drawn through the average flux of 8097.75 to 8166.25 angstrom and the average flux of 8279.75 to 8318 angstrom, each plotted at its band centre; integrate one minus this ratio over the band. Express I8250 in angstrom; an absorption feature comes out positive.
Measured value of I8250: -0.2 angstrom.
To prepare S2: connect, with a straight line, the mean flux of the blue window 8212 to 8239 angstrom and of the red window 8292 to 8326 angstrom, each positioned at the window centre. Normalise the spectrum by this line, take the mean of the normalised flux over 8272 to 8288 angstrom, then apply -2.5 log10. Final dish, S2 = -0.02 mag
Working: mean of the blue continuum 9.2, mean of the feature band 9.47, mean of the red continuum 9.3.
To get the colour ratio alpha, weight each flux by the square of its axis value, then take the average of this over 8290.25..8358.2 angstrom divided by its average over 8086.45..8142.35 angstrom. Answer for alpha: 1.01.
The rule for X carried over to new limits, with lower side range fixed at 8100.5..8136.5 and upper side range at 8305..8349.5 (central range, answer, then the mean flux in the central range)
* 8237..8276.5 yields -1.6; 9.6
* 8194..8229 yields 1.1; 9.04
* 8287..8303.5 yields -0.6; 9.46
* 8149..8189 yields 0.4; 9.33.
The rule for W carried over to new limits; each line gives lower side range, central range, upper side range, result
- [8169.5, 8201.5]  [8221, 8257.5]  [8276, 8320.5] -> -0.9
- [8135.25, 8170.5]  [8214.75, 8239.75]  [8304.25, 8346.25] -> 0.2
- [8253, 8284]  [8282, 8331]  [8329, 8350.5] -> -0.1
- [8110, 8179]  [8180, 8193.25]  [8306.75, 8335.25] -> 0.7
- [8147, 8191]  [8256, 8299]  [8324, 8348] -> -2.3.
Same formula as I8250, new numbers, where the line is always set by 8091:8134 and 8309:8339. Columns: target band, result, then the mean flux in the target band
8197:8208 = 0.3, 9.05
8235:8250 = -0.4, 9.51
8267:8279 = -0.5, 9.54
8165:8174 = 0.2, 9.22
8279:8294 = -0.5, 9.44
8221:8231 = 0.1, 9.16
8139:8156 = -0.1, 9.52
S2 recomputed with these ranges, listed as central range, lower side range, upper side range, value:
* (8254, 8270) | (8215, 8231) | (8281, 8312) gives -0.05 mag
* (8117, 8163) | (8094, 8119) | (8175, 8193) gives -0.04 mag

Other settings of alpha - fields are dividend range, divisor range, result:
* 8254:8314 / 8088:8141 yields 1.04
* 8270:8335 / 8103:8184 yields 1.02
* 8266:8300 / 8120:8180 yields 1.03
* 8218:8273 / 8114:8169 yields 1.02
